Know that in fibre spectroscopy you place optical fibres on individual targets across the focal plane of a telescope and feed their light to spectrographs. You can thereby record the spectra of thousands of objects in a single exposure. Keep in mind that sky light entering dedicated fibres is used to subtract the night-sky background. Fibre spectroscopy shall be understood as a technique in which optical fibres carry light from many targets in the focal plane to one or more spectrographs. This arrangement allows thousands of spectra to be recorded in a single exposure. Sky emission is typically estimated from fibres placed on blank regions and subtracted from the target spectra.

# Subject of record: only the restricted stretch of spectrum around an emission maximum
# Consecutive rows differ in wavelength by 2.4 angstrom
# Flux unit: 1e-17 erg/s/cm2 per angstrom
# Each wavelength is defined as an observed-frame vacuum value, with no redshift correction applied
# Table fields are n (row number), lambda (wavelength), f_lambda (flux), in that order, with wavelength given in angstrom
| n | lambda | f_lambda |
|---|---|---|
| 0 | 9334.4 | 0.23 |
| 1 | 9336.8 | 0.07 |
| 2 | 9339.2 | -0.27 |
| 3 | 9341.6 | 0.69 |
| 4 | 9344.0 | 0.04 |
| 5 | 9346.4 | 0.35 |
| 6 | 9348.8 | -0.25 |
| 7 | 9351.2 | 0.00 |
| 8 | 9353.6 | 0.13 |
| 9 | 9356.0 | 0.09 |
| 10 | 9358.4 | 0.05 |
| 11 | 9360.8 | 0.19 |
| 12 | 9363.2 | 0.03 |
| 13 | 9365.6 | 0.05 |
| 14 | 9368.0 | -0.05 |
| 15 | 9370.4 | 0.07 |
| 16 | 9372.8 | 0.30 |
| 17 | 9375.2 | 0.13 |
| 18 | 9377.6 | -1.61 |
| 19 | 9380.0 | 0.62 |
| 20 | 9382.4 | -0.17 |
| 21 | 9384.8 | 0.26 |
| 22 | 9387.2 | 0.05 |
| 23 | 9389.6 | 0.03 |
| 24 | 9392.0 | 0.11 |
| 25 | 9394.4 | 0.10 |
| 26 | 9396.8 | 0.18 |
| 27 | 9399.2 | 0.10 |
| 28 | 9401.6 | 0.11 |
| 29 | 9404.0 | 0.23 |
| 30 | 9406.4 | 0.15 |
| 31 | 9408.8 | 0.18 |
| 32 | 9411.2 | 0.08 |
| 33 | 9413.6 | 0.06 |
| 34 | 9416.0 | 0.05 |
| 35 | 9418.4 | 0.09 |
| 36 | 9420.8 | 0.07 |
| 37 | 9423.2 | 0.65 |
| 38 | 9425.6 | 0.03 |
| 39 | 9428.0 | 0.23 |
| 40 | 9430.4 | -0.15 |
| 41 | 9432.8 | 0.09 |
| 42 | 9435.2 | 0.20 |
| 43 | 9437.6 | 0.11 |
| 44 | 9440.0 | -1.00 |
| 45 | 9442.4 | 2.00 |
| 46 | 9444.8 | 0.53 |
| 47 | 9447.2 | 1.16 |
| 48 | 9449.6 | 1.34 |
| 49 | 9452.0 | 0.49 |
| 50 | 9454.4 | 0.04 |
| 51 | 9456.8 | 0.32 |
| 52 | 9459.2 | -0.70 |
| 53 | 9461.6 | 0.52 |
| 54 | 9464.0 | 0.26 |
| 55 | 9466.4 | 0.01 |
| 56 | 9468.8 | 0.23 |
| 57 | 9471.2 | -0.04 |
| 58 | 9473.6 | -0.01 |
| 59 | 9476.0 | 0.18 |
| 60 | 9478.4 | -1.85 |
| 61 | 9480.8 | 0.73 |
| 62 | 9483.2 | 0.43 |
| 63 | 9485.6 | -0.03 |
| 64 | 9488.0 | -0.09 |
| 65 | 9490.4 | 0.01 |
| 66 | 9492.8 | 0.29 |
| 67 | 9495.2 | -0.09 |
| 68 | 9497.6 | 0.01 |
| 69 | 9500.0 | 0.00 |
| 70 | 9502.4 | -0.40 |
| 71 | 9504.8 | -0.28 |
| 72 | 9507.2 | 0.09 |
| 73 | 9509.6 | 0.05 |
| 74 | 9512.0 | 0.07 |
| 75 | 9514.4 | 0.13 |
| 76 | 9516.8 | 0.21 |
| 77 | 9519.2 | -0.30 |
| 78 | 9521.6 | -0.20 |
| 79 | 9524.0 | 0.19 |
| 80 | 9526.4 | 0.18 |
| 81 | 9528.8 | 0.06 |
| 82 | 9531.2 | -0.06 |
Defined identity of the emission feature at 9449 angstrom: H-beta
